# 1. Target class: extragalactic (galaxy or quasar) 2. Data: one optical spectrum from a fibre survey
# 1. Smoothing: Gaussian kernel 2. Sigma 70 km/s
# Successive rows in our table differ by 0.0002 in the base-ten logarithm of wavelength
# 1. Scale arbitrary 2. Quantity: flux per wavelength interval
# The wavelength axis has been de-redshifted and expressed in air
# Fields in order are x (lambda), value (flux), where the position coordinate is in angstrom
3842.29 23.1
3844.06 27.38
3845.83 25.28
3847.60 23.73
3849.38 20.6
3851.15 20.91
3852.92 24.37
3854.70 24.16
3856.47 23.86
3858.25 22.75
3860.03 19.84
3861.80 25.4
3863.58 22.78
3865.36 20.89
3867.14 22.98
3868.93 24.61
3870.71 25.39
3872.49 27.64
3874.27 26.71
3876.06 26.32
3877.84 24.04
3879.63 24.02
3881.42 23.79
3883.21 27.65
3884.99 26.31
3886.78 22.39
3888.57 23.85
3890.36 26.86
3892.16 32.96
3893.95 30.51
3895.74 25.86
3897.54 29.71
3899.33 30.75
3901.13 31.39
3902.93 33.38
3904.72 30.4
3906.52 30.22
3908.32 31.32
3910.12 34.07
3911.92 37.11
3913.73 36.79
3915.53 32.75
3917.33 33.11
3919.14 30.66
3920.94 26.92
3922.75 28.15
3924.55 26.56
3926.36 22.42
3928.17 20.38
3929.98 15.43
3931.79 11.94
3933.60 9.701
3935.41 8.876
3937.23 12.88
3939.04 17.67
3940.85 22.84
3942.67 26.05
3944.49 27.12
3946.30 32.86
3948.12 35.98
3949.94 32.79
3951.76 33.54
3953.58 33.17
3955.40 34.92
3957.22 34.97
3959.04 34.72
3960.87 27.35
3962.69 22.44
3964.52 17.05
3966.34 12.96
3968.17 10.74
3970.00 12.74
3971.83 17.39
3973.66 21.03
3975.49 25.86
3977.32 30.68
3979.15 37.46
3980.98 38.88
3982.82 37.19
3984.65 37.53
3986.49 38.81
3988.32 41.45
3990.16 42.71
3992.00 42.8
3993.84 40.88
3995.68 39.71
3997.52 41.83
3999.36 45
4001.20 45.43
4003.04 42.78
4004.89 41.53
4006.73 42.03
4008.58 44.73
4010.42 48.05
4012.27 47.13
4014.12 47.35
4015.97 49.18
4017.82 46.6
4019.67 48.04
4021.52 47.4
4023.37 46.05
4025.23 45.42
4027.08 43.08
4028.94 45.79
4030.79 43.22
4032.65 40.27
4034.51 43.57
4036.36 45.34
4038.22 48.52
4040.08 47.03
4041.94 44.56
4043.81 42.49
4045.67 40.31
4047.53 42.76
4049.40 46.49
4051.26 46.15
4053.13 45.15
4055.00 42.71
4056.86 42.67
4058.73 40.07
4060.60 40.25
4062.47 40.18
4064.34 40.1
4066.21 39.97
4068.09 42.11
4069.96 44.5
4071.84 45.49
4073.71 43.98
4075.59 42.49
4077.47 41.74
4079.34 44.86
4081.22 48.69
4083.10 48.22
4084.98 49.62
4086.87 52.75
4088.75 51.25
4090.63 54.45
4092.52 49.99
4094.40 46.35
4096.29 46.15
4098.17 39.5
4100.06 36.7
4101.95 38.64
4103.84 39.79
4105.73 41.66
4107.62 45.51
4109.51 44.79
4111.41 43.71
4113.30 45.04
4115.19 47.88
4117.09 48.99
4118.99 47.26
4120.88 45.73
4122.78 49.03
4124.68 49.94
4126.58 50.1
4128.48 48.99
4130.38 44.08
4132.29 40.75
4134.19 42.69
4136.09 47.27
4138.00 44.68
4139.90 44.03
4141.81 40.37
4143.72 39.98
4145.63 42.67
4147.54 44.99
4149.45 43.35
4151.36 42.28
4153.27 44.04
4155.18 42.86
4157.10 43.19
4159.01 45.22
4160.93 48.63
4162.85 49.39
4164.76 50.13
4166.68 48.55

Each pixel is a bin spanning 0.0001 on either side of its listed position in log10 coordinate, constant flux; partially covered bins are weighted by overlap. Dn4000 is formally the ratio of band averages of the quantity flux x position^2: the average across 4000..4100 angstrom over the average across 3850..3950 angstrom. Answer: 1.88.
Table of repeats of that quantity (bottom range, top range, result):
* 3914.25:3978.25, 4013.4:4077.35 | 1.91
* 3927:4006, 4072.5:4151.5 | 1.65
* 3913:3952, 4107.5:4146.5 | 2.03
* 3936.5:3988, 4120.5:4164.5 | 1.78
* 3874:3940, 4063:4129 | 1.93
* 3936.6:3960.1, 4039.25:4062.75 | 1.55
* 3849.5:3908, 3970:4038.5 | 1.68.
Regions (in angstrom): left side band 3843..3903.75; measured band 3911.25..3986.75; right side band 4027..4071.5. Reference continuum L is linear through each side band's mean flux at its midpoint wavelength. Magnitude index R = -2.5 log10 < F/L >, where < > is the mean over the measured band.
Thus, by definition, 0.251 mag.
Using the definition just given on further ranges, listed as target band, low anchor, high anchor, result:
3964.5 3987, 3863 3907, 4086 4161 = 0.284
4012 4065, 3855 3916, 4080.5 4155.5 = -0.136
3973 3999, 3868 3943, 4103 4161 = -0.141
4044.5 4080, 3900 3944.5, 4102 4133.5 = -0.075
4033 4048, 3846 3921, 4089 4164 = -0.146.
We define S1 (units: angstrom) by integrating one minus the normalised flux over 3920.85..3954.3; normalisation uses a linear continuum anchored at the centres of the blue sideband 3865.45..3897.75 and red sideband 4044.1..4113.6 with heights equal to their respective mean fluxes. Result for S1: 8.5 angstrom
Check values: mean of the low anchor 26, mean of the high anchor 44.2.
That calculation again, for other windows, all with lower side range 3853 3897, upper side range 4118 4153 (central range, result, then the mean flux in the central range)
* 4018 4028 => -2.68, 46.1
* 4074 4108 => -3.26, 45.4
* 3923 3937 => 5.91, 16.8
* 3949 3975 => 5.61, 24.7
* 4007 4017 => -3.22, 46.9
